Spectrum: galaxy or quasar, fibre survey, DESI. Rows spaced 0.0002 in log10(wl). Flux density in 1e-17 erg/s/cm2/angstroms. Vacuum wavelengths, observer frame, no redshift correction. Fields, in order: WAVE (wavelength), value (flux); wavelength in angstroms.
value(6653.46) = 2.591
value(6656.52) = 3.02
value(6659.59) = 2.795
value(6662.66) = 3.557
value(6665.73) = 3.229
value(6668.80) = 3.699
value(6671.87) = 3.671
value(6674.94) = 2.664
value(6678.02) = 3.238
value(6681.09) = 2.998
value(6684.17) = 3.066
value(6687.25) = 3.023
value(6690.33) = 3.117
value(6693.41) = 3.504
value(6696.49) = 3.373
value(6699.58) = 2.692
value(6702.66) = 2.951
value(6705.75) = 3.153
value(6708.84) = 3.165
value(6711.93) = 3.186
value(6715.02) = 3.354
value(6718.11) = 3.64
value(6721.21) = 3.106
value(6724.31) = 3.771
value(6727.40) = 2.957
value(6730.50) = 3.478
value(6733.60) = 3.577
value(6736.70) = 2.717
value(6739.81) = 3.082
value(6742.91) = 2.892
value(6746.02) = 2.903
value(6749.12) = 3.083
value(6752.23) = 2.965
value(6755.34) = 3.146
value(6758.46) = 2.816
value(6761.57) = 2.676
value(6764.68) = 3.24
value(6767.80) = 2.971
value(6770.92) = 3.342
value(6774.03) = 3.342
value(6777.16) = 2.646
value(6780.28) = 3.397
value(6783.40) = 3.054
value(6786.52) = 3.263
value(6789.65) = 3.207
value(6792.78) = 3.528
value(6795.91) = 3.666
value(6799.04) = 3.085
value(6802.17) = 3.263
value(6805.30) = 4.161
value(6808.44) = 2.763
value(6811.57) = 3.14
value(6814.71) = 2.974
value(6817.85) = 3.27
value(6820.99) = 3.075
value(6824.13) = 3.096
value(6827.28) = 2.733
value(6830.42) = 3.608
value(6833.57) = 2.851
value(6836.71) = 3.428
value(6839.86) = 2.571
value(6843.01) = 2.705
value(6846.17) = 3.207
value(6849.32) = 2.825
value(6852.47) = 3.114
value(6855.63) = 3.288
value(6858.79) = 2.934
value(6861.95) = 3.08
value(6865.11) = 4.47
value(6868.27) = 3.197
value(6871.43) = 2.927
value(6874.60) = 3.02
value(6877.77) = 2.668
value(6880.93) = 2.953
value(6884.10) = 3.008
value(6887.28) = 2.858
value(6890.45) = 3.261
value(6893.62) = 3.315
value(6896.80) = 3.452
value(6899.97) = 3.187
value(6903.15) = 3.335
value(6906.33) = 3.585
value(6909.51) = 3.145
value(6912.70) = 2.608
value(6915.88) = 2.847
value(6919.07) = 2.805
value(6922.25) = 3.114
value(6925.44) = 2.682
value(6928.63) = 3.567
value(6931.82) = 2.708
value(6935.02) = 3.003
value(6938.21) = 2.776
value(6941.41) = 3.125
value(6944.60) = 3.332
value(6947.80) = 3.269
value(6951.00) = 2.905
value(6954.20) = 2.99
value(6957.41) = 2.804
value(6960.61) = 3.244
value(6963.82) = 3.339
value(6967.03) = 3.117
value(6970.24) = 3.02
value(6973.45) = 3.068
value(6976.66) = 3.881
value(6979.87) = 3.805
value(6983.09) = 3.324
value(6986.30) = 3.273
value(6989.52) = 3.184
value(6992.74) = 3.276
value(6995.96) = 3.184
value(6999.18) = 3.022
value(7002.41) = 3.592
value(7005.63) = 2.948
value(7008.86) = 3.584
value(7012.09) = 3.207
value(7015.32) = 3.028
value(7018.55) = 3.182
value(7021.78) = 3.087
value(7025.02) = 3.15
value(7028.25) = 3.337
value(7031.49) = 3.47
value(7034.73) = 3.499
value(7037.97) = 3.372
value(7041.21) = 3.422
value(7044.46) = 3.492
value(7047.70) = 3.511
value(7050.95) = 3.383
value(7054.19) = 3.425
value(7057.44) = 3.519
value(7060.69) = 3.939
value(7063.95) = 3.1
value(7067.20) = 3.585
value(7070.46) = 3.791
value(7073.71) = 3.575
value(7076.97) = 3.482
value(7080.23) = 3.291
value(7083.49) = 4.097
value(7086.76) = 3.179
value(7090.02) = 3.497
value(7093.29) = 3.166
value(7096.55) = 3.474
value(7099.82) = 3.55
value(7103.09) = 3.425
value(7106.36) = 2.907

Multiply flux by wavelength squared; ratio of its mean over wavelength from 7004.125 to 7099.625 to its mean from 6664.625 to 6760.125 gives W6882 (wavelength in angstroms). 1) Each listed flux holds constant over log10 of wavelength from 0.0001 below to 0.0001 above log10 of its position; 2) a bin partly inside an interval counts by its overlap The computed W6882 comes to 1.19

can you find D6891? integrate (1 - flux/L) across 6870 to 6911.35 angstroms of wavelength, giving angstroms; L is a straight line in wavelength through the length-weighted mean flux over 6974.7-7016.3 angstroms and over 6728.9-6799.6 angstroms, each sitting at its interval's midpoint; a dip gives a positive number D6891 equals 1.5 angstroms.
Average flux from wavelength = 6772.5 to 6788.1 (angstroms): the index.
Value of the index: 3.14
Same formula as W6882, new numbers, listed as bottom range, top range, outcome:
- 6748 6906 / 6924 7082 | 1.10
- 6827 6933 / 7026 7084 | 1.19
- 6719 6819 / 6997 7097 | 1.16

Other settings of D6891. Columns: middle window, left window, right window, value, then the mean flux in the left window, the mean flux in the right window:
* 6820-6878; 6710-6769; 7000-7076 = 2.3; 3.14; 3.4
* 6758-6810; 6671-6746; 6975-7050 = 0.1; 3.17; 3.34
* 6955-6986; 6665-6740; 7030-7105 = 1.2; 3.22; 3.49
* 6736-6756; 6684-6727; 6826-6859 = 1.2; 3.22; 3.03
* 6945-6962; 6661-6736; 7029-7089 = 1.8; 3.25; 3.5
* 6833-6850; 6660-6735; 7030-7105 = 2.0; 3.25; 3.49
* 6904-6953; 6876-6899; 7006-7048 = 1.7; 3.08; 3.32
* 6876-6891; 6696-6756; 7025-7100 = 1.7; 3.16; 3.48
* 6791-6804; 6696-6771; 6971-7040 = -1.0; 3.12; 3.31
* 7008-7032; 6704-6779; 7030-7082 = 1.5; 3.13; 3.49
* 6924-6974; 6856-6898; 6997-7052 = 2.7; 3.17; 3.31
